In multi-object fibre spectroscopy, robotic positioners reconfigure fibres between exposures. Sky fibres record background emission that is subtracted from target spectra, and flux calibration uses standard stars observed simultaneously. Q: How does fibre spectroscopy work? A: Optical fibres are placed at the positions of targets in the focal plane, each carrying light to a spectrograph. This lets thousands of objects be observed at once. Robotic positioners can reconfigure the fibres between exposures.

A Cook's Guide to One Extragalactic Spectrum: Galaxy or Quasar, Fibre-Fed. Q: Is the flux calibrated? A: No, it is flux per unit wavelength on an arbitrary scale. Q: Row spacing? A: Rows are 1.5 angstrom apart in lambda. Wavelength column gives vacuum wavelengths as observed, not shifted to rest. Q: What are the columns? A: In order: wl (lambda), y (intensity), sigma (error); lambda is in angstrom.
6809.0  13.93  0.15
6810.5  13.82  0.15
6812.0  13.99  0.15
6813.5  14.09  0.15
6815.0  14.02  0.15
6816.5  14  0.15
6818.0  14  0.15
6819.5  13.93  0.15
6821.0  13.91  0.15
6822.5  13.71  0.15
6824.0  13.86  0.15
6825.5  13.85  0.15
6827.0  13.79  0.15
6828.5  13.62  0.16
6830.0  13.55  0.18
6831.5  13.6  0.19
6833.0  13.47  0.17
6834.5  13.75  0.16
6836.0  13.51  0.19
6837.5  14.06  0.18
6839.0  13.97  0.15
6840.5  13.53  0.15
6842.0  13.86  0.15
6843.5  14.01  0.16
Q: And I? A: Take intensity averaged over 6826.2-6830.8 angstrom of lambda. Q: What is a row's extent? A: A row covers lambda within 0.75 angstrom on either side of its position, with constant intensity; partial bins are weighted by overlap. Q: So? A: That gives 13.7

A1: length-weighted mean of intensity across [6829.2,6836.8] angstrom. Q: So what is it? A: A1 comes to 13.6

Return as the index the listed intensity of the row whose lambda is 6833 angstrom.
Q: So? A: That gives 13.47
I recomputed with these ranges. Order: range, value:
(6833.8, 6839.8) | 13.8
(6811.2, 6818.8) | 14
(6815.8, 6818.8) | 14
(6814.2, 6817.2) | 14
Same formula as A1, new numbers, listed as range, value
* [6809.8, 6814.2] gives 14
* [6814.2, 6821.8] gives 14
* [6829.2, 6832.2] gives 13.6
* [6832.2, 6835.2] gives 13.6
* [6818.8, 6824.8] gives 13.9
